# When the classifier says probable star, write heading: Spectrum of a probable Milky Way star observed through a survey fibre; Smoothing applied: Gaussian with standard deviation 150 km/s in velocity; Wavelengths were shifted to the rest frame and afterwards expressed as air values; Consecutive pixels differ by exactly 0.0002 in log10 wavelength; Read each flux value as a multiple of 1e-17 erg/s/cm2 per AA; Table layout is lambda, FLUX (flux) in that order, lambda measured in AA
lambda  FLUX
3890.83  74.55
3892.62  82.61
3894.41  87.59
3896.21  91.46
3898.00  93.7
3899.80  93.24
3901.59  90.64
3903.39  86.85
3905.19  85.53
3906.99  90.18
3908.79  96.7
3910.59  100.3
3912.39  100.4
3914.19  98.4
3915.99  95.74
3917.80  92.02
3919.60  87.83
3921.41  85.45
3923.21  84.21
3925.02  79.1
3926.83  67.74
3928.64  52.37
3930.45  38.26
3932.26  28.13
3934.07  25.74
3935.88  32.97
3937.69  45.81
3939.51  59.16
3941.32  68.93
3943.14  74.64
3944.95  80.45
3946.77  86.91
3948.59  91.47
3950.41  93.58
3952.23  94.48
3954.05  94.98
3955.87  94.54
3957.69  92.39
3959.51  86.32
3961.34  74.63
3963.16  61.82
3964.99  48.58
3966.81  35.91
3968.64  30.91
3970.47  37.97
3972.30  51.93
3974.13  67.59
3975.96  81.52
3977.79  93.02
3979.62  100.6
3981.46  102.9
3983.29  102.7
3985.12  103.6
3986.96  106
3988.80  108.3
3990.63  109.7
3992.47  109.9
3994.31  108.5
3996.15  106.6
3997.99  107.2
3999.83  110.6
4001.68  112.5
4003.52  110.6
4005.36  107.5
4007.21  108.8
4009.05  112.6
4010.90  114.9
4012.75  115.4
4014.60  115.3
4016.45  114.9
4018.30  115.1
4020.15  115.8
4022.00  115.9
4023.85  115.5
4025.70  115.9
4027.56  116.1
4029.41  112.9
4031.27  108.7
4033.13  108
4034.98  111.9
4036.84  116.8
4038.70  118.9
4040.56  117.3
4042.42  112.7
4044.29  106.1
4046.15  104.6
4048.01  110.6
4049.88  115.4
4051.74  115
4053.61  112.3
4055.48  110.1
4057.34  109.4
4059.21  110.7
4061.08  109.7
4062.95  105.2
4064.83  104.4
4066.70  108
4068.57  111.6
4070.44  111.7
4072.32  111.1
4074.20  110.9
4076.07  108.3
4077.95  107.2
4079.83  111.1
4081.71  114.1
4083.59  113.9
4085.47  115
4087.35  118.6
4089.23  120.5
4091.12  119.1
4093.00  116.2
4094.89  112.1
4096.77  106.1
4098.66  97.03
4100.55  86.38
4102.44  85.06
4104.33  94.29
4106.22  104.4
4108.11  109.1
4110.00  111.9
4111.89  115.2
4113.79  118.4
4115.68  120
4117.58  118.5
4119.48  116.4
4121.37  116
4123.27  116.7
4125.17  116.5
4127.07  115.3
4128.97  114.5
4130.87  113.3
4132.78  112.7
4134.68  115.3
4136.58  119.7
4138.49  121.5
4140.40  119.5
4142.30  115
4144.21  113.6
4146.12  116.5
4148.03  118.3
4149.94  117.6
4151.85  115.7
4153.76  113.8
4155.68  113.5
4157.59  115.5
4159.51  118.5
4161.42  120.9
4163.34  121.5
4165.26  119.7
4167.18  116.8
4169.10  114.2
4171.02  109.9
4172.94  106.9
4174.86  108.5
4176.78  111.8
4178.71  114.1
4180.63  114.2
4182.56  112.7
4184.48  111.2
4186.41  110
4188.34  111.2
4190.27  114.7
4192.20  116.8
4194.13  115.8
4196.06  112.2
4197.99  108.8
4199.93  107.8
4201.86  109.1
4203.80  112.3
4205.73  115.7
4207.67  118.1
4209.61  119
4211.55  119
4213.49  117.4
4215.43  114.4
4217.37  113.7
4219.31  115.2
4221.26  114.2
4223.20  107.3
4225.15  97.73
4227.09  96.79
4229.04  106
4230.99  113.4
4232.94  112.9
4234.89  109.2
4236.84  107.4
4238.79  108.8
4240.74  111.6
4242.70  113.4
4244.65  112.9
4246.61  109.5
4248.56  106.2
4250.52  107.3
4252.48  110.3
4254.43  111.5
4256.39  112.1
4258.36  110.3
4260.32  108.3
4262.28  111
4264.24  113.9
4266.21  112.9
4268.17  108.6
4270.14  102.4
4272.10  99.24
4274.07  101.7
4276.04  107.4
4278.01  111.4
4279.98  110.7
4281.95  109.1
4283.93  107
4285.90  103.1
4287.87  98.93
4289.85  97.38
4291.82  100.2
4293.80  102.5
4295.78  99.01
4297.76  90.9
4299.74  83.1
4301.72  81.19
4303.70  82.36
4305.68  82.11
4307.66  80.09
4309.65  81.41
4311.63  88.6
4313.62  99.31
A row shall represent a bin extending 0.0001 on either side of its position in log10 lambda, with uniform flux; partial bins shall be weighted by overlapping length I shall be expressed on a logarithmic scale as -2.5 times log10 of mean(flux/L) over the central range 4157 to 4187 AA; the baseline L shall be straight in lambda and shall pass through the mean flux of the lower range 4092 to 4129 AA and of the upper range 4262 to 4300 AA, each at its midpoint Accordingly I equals -0.07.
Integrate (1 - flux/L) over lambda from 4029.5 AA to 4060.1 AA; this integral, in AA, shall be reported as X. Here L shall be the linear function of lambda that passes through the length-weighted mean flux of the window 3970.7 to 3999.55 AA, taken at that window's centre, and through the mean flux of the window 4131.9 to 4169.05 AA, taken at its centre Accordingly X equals -2.4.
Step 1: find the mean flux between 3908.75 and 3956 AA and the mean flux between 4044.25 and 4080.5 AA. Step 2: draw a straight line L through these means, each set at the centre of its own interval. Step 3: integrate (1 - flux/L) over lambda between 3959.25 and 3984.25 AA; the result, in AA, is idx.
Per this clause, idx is 4.8 AA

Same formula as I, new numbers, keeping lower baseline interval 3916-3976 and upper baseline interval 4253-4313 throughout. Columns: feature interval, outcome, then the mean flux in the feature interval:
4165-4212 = -0.23 mag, 113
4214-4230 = -0.15 mag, 108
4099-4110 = -0.17 mag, 97.3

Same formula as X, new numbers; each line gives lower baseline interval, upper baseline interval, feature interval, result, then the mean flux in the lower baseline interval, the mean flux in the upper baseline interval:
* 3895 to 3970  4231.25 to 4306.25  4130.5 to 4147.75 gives -4.3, 75.7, 105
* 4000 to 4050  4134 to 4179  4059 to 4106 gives 2.4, 113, 116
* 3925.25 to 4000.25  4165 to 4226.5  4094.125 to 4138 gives -4.2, 77.2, 113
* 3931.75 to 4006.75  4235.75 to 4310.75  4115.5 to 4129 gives -3.5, 82.1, 103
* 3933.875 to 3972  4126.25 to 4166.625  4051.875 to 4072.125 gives -3.0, 67.8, 117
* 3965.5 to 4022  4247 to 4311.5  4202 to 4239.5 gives -4.1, 97.3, 101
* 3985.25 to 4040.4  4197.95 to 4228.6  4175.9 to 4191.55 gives -0.1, 112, 112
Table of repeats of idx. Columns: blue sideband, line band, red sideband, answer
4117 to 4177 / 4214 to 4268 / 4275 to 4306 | -3.0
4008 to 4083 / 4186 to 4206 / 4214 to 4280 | -0.4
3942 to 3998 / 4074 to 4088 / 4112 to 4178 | -1.0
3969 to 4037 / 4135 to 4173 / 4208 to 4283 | -3.2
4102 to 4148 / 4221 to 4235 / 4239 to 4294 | 0.3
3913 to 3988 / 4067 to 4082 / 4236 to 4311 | -4.5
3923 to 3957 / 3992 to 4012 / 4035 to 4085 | -4.4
